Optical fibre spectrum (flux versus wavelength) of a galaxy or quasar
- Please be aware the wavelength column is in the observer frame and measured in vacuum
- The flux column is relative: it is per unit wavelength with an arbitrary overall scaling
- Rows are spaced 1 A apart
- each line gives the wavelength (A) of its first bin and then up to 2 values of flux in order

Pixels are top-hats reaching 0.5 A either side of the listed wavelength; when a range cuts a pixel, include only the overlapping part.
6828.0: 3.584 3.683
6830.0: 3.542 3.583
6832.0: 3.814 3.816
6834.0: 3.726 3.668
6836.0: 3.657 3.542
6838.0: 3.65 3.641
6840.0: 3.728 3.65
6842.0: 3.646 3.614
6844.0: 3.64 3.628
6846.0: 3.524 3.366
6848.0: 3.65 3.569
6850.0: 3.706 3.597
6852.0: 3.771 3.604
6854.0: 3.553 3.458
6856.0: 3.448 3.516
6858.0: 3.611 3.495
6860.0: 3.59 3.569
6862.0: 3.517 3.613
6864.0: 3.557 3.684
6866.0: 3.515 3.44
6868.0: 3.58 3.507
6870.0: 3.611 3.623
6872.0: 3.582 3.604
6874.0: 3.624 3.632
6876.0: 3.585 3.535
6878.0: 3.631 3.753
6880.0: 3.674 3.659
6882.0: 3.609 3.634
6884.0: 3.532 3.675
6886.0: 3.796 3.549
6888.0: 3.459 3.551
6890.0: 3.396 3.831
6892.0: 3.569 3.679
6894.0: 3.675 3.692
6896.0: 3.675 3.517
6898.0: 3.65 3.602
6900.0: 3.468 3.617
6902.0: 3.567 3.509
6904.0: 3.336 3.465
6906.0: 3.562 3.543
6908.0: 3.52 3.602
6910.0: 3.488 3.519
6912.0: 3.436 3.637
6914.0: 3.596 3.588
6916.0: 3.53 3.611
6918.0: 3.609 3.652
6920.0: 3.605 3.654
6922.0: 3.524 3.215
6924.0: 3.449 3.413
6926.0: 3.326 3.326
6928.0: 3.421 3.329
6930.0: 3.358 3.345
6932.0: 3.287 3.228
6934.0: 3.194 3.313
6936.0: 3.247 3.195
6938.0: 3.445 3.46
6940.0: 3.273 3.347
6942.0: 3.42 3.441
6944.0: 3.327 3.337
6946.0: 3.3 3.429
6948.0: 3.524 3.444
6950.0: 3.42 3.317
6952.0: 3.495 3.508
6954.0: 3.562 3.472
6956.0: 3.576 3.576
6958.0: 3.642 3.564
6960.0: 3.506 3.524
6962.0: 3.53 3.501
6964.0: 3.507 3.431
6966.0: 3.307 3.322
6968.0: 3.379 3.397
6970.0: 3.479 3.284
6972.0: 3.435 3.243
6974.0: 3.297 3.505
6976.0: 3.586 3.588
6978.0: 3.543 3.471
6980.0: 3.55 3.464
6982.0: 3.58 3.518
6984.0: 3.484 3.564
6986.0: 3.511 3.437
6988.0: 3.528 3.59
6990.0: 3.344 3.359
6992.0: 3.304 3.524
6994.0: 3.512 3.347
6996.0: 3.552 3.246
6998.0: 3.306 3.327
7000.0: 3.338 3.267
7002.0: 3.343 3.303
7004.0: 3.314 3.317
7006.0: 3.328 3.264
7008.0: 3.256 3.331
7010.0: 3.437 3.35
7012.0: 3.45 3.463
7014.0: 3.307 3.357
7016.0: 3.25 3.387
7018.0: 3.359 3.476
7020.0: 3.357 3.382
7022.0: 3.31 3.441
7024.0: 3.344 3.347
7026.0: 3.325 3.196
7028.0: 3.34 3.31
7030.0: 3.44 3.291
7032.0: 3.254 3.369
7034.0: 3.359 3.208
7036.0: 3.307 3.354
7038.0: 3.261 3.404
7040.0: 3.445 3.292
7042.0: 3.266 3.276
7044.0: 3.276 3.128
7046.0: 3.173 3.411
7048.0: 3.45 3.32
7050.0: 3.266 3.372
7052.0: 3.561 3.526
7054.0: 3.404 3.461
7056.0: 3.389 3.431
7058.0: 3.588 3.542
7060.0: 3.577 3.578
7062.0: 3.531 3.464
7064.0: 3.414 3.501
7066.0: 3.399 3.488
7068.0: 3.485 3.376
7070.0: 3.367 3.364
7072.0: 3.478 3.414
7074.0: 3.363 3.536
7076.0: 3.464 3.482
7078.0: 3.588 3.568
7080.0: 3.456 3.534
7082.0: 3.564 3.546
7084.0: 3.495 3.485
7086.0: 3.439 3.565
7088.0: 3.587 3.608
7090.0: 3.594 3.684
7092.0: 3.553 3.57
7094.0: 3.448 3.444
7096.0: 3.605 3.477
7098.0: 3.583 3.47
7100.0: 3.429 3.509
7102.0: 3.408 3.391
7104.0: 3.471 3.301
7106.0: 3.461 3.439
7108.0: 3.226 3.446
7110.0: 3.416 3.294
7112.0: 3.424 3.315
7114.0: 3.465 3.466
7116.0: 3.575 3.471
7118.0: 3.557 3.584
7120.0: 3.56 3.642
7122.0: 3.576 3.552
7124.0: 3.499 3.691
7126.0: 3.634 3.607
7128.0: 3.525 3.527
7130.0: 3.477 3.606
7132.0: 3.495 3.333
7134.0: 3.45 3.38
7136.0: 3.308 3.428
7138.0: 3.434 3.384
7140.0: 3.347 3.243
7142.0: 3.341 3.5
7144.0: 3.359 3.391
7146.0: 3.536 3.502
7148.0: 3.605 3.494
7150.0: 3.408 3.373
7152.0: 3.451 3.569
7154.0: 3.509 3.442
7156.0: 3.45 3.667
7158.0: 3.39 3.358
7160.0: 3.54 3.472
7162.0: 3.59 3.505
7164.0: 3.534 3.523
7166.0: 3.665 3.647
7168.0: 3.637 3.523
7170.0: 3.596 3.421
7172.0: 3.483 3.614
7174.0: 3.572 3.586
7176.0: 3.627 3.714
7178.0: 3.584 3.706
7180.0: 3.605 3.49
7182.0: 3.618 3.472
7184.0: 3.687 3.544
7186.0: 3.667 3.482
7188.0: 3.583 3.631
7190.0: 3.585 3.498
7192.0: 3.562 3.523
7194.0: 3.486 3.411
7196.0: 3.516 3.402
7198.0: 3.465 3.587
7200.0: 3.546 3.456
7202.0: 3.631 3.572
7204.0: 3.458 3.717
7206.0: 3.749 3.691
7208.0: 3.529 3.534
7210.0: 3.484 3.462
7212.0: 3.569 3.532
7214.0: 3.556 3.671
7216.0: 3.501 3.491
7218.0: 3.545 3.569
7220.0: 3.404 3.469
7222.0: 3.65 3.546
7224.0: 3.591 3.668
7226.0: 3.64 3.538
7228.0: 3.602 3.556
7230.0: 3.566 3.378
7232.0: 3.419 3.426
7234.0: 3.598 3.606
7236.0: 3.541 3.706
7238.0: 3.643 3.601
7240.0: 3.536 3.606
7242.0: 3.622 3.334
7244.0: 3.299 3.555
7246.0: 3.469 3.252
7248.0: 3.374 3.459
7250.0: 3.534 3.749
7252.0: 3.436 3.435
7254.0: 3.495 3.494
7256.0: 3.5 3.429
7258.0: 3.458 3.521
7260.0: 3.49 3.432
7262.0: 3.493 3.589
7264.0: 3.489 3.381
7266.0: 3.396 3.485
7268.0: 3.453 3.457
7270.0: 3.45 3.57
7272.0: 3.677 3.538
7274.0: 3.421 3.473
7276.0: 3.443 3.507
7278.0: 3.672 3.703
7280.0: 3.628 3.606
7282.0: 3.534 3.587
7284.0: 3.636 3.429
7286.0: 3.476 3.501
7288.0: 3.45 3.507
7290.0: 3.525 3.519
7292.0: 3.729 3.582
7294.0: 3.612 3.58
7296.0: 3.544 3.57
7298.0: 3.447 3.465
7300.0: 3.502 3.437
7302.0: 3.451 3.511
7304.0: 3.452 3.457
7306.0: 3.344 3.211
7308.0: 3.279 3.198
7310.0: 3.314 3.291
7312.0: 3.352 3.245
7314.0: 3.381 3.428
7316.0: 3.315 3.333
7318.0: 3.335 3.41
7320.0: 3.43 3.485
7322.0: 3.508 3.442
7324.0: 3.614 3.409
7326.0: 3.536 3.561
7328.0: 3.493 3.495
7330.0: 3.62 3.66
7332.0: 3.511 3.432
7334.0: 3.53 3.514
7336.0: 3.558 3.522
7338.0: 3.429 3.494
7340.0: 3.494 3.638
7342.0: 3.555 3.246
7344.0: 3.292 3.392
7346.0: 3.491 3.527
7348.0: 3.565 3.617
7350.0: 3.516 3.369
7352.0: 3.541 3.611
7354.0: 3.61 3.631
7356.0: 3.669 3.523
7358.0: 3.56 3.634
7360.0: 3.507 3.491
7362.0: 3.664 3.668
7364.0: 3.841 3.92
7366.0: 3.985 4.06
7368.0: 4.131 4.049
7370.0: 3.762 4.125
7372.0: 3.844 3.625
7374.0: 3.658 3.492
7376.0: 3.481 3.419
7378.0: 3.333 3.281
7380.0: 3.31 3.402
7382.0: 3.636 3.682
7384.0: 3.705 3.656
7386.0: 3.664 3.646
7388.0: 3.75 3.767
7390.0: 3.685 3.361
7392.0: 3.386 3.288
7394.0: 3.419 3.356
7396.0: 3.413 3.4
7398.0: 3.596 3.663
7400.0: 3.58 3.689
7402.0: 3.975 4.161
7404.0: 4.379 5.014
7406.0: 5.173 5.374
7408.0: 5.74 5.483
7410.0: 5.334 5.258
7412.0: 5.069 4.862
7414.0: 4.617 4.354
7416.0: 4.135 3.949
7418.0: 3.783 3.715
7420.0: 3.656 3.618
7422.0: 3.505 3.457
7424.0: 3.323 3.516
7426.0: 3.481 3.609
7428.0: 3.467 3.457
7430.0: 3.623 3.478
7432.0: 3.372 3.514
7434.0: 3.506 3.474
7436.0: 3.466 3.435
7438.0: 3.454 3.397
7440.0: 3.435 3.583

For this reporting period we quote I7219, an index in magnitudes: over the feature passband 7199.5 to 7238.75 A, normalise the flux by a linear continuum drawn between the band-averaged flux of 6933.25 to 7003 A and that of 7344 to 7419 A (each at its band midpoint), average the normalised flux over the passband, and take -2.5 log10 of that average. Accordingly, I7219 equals 0.04 mag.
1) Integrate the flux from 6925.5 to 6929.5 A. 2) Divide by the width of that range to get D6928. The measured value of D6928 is 3.35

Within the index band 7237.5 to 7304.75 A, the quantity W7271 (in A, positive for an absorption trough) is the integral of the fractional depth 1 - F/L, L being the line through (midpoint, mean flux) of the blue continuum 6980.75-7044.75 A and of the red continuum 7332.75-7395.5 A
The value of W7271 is 0.37 A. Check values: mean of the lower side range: 3.37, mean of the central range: 3.51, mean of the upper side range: 3.59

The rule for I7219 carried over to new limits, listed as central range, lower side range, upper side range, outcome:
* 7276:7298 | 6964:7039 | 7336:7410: 0.03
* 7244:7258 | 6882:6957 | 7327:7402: 0.03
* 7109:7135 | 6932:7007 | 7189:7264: -0.01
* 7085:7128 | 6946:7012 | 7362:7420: 0.03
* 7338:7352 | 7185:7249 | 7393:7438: 0.10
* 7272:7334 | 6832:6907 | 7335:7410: 0.07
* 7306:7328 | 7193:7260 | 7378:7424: 0.12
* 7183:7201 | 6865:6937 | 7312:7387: 0.00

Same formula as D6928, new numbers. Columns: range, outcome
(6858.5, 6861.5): 3.55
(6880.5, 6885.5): 3.62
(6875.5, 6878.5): 3.58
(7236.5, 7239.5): 3.65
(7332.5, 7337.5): 3.51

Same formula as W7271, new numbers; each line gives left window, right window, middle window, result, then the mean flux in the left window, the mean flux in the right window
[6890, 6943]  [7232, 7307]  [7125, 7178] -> 0.0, 3.48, 3.51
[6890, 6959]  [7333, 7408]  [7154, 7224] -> 1.0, 3.48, 3.69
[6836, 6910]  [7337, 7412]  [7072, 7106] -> 1.6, 3.59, 3.79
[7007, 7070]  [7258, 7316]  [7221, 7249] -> -0.6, 3.38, 3.48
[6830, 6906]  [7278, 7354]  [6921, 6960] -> 2.0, 3.6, 3.48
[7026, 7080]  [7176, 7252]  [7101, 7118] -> 0.2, 3.4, 3.55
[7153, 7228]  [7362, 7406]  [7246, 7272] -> 1.0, 3.55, 3.72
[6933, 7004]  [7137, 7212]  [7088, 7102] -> -0.2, 3.43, 3.53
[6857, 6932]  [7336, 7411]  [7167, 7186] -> 0.5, 3.55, 3.76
